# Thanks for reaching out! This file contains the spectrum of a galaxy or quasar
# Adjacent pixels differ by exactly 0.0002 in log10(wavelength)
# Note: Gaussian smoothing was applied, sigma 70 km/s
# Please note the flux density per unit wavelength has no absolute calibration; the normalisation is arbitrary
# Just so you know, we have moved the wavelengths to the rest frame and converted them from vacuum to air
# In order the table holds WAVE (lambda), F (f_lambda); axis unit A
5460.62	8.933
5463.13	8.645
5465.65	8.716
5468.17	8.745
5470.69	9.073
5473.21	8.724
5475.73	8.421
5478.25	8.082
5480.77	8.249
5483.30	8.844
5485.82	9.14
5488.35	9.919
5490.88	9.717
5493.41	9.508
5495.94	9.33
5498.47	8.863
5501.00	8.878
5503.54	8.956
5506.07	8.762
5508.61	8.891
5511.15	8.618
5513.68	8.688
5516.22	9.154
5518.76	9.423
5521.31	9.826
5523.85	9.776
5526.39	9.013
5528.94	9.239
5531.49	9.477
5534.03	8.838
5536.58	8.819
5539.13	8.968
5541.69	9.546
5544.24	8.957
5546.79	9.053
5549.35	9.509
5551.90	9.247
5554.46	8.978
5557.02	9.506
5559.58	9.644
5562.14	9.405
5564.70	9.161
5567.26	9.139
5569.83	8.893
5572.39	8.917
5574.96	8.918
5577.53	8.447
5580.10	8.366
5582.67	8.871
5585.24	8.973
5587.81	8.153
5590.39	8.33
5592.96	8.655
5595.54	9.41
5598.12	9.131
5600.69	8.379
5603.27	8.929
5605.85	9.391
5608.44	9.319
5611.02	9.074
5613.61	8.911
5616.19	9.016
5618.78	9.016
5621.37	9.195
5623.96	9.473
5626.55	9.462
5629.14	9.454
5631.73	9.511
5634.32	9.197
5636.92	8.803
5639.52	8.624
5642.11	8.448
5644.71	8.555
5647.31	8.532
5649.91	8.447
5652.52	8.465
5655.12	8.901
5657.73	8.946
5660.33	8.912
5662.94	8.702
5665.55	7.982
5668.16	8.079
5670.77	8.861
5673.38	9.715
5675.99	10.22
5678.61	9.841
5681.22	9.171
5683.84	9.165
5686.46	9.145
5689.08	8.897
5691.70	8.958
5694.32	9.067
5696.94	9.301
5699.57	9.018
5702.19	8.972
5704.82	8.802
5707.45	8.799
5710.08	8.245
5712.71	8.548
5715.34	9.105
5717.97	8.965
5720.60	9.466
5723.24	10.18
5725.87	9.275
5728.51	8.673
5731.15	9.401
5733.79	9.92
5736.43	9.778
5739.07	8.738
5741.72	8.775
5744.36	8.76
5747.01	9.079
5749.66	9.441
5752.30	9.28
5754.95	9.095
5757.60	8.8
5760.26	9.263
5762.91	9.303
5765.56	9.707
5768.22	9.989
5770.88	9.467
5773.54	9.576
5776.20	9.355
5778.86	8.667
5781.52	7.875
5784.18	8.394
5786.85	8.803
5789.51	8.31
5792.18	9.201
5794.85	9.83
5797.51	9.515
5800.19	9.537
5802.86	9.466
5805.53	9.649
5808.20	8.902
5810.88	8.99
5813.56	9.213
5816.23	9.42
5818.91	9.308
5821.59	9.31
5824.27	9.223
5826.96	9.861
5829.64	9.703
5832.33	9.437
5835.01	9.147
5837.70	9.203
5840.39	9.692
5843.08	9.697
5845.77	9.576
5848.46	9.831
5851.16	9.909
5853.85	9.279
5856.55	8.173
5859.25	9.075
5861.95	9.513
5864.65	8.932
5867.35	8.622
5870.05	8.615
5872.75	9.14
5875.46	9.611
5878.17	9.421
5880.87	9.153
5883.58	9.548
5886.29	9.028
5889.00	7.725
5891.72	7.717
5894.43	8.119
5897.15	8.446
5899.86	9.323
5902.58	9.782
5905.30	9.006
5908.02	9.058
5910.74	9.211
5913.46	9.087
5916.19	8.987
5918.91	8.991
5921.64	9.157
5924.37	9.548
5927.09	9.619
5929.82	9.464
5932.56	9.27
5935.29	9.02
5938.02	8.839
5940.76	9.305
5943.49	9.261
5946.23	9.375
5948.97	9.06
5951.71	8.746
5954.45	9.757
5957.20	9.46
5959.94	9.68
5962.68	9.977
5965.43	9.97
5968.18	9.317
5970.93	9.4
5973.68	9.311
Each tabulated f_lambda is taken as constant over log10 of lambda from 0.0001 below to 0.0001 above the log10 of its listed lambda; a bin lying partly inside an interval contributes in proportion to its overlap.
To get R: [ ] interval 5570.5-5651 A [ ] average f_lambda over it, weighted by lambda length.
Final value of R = 8.9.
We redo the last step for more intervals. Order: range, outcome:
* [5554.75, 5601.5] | 8.91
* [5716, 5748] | 9.25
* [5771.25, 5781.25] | 9.08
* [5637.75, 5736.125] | 8.99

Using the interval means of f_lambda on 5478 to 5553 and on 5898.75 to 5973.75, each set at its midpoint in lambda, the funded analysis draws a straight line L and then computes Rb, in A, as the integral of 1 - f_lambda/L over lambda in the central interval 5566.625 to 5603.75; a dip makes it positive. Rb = 1.6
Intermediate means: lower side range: 9.12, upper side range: 9.32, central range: 8.76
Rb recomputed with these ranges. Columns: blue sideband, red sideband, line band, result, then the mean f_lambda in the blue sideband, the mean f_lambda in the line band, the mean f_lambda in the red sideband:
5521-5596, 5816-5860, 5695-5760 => 1.1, 9.05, 9.1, 9.41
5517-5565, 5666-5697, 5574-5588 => 0.9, 9.28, 8.65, 9.17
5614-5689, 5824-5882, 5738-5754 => 0.2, 8.99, 9.02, 9.31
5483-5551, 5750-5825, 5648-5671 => 1.5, 9.18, 8.57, 9.2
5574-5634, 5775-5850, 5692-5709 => 0.2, 8.98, 8.98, 9.26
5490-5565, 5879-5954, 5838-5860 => -0.8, 9.19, 9.4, 9.04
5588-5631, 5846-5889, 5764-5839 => -1.0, 9.05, 9.25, 9.15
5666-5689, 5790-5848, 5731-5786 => 0.9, 9.21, 9.16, 9.41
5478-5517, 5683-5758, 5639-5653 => 0.9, 9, 8.51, 9.1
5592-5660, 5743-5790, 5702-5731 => 0.1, 8.97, 9.02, 9.08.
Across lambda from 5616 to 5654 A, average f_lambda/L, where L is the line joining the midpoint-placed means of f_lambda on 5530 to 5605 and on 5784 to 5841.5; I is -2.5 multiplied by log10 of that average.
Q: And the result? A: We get 0.02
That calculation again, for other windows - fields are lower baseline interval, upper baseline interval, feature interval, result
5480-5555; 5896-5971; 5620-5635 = -0.024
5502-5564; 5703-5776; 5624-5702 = 0.025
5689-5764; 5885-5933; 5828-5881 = -0.034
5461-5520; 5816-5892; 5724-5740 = -0.026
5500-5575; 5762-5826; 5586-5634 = 0.014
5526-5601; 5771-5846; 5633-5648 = 0.046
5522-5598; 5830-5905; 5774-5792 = 0.053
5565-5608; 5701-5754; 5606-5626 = -0.034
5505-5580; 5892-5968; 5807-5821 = 0.002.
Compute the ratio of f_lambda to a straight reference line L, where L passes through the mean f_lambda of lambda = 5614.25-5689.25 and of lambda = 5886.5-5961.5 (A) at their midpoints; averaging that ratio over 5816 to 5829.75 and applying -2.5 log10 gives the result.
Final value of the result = -0.05 mag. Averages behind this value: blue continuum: 8.99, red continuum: 9.08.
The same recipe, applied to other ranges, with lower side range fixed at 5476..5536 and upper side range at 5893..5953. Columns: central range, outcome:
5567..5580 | 0.036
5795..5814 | -0.030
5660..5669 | 0.089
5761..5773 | -0.057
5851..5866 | 0.003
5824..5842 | -0.043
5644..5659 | 0.056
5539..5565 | -0.024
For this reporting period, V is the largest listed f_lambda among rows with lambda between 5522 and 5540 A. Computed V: 9.776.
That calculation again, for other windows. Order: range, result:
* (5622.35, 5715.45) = 10.22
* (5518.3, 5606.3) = 9.826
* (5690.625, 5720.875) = 9.466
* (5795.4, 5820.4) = 9.649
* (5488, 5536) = 9.919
